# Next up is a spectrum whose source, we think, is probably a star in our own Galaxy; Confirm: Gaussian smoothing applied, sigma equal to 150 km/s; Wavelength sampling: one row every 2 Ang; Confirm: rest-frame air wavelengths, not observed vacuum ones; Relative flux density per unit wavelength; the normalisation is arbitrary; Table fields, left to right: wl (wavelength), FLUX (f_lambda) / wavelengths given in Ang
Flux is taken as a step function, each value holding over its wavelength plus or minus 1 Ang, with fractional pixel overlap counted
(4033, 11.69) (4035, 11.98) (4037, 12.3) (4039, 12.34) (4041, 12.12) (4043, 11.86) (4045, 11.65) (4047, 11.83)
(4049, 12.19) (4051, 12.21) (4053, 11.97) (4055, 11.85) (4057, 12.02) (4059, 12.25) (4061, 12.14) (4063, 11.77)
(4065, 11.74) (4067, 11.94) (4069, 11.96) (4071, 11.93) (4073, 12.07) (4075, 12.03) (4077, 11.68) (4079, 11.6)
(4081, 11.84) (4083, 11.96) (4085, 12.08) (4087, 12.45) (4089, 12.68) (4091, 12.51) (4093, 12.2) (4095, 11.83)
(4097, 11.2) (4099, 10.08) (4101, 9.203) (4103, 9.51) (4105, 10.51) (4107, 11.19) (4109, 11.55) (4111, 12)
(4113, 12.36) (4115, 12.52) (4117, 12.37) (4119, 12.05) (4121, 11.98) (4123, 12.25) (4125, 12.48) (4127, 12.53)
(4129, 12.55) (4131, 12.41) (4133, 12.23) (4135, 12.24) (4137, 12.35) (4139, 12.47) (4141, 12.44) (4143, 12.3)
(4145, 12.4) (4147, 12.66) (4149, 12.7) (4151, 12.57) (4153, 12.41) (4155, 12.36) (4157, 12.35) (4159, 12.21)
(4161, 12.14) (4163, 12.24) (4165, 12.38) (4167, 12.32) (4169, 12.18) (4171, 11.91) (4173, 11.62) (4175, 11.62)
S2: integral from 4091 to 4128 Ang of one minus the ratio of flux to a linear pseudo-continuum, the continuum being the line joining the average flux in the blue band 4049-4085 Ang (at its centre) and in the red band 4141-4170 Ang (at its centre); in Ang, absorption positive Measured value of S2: 1.8 Ang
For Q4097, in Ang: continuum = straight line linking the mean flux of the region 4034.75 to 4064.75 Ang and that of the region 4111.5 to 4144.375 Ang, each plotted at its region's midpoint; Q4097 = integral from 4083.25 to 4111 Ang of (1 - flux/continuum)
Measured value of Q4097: 2.0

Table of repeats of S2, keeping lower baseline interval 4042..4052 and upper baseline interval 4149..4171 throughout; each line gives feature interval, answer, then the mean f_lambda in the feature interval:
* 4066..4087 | 0.2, 11.9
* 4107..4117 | 0.1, 12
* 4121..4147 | -0.3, 12.4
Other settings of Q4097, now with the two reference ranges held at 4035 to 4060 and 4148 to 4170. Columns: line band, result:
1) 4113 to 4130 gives -0.13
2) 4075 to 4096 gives 0.12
